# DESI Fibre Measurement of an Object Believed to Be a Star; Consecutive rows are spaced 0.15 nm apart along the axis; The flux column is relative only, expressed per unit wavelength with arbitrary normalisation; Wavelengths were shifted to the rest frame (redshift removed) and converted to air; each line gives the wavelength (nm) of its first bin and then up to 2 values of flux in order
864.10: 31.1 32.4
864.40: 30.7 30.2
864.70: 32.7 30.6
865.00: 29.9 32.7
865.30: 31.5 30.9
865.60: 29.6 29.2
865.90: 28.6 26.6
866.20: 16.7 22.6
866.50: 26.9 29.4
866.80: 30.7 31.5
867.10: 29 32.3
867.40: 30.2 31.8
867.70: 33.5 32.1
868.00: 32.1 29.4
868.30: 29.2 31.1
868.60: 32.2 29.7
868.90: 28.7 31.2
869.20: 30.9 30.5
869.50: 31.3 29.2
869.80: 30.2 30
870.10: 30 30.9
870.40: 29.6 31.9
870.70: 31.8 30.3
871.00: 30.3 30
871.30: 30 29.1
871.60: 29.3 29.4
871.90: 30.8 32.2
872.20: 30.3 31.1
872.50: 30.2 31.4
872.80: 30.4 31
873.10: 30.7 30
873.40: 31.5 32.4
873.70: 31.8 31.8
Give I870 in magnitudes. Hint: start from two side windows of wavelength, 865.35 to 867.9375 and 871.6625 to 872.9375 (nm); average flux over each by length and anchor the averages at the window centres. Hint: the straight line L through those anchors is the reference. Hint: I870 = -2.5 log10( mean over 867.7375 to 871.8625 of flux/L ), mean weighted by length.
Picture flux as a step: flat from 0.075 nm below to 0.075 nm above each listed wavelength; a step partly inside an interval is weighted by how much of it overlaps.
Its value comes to -0.02 mag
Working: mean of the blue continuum 29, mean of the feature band 30.4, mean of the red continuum 30.7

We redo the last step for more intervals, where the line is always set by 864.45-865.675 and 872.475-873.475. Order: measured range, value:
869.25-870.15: 0.02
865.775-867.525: 0.12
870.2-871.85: 0.02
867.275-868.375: -0.01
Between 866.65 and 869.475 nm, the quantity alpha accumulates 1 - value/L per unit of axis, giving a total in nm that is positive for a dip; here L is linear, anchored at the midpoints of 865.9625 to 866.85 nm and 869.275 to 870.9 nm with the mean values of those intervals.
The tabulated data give -0.33 nm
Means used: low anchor 25.4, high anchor 30.5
